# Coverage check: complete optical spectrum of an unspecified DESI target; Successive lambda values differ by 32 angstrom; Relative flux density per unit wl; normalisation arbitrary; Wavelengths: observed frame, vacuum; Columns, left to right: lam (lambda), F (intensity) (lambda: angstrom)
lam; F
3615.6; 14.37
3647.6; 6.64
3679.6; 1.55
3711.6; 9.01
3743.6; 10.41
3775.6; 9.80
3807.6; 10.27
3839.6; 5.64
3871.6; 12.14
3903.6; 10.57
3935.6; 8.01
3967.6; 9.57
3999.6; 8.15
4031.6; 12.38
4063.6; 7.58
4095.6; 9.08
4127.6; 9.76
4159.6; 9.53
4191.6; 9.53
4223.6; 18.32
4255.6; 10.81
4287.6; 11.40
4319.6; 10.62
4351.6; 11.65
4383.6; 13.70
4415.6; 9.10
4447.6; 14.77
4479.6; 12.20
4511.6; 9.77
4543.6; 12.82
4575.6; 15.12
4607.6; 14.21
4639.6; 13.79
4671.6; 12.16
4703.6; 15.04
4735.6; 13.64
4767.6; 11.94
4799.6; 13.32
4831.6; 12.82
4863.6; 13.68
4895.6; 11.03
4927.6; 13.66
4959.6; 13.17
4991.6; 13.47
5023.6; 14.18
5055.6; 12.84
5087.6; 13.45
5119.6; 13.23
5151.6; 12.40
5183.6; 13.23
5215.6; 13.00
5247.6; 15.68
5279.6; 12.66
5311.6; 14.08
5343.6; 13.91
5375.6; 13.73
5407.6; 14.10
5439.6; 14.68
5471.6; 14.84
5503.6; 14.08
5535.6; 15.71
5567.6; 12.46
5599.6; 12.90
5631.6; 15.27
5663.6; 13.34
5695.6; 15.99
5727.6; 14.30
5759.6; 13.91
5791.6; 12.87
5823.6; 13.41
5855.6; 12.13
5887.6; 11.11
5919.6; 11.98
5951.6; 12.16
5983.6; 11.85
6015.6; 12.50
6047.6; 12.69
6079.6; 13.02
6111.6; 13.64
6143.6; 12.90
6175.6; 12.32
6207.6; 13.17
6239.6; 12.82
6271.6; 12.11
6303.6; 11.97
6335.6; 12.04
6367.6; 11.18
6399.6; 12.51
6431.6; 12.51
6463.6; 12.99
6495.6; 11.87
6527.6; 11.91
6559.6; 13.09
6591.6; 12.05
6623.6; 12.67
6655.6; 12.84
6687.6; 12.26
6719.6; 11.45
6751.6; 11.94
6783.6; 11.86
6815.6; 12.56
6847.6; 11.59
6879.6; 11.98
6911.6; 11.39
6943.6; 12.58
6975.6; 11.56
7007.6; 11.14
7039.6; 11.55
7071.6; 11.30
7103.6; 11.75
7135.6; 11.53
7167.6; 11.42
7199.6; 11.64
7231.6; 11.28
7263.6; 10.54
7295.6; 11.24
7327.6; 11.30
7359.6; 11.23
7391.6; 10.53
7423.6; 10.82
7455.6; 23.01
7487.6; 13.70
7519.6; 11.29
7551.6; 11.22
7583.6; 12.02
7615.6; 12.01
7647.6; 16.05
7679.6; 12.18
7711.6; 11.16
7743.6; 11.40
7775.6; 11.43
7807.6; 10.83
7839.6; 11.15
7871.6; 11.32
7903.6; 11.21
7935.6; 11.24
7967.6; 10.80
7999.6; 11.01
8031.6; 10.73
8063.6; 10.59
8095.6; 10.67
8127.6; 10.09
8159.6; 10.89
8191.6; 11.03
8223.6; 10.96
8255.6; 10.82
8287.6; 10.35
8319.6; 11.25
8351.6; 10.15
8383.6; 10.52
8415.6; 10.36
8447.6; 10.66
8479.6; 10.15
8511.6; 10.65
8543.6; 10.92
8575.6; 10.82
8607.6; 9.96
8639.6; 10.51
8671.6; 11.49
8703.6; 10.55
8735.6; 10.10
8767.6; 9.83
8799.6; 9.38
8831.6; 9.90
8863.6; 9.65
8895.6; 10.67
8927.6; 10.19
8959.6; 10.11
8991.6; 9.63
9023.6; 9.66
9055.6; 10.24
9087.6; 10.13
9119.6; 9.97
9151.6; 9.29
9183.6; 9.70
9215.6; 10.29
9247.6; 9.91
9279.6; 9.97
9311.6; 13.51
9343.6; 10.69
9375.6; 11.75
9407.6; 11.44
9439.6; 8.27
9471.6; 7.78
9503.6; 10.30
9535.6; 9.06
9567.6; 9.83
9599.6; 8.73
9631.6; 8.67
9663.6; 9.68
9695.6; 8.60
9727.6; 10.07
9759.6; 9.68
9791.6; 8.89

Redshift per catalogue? 0.136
